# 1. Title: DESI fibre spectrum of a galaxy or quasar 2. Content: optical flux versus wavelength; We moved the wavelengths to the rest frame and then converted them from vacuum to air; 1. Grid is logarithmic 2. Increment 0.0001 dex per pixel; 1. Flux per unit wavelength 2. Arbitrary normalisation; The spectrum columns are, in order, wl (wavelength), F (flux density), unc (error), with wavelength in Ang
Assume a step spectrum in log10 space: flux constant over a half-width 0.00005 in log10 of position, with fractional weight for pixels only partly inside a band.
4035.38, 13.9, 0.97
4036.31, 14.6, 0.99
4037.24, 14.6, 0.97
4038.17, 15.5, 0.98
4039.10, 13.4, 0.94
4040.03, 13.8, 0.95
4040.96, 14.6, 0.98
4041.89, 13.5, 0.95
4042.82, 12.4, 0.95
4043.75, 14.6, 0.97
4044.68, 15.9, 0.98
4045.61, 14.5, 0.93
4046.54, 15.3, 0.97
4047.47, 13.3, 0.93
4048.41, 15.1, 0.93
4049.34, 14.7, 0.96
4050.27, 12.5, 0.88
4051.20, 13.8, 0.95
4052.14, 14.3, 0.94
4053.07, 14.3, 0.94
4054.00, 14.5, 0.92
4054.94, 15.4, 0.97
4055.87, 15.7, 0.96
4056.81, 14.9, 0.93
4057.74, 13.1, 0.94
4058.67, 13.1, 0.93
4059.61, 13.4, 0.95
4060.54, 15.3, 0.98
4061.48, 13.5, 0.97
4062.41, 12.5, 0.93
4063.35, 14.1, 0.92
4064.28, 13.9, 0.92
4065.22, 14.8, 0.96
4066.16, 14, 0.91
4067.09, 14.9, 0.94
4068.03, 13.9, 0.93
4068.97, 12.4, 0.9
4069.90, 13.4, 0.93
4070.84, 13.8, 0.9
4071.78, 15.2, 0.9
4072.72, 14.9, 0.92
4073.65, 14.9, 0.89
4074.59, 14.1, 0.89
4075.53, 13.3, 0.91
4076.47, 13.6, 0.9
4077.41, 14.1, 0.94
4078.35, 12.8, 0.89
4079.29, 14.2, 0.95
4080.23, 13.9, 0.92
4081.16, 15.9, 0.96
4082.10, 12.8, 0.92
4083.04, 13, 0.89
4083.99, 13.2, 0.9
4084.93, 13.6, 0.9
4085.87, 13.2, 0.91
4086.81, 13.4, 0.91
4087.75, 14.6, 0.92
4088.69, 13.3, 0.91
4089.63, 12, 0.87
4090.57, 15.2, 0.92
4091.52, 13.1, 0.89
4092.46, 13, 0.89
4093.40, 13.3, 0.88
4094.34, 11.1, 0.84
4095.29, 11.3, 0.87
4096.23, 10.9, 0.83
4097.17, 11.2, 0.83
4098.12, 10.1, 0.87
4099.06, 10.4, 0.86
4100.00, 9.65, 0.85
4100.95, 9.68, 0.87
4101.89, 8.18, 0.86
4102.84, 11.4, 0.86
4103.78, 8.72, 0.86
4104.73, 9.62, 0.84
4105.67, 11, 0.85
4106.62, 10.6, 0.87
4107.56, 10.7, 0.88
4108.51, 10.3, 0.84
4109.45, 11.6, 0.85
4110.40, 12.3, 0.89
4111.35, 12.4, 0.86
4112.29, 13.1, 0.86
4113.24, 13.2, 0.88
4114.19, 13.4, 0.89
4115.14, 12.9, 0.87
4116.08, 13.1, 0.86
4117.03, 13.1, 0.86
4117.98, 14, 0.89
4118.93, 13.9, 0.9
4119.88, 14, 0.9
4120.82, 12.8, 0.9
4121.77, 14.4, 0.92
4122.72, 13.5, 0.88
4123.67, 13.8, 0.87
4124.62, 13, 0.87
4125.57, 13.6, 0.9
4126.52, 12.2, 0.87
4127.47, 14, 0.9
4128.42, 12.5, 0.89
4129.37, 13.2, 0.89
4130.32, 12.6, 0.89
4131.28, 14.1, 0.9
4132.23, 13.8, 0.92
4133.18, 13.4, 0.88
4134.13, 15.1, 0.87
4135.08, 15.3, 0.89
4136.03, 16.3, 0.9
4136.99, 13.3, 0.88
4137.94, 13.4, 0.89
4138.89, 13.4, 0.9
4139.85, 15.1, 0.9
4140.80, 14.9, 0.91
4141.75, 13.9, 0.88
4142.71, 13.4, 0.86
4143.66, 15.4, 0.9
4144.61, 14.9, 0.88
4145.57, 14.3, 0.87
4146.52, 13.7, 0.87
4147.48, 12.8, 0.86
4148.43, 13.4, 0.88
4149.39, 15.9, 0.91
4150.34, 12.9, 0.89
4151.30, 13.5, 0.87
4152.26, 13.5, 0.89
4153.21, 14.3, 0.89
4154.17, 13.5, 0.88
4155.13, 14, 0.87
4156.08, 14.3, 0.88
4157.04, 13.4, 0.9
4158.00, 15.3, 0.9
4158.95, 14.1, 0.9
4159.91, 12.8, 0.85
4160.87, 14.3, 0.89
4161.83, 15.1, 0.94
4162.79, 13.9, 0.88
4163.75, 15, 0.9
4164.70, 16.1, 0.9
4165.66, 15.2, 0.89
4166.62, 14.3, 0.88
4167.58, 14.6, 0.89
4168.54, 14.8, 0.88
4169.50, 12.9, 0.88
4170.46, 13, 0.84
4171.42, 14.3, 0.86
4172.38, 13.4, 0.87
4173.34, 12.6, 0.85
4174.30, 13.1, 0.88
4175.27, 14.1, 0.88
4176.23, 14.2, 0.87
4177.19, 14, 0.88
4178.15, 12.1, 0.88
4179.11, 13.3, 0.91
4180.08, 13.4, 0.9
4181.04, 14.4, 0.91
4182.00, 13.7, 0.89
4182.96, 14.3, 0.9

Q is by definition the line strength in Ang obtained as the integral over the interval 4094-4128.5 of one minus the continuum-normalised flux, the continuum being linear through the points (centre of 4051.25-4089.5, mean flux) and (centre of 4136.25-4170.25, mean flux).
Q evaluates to 5.2 Ang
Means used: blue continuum 14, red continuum 14.2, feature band 11.9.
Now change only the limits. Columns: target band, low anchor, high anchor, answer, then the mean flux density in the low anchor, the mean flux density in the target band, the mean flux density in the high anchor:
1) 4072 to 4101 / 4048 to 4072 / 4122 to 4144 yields 2.2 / 14.1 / 13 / 13.9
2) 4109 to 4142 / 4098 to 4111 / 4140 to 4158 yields -4.1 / 10.3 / 13.6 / 14.1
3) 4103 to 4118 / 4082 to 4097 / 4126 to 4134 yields 1.5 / 12.9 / 11.8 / 13.3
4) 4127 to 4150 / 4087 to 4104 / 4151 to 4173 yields -1.5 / 11.6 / 14.1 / 14.2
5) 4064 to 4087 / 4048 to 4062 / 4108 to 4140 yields 0.2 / 14.2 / 13.9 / 13.4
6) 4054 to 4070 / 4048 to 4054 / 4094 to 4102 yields -0.9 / 14.2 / 14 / 10.4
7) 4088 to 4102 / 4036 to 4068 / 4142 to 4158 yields 2.5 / 14.2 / 11.6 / 14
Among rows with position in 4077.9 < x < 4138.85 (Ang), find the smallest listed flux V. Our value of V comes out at 8.18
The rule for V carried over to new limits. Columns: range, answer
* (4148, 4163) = 12.8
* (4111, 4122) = 12.4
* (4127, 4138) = 12.5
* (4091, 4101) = 9.65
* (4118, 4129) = 12.2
